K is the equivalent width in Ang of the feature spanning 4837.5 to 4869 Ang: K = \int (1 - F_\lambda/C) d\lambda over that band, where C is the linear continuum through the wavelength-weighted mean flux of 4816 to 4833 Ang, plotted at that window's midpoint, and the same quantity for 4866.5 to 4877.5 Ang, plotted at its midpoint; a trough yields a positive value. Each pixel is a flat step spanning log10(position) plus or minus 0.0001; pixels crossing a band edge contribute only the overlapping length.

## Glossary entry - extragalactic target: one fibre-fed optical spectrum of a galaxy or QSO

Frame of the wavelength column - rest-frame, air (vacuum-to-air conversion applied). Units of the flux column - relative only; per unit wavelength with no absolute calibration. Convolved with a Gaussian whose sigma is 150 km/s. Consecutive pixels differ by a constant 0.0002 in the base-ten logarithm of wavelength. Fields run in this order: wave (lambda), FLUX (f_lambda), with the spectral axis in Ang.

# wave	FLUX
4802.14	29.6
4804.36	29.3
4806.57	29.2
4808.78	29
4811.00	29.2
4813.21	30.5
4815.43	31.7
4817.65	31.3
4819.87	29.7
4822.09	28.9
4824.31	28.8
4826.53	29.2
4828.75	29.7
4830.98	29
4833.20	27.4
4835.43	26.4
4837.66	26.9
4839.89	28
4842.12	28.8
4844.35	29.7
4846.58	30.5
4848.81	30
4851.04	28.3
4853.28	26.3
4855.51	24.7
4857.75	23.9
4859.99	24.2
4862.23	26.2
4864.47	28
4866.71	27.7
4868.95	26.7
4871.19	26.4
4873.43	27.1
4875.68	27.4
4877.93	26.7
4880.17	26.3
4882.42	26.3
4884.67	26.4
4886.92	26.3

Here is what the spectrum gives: 0.7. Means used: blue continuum 29.5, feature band 27.4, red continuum 27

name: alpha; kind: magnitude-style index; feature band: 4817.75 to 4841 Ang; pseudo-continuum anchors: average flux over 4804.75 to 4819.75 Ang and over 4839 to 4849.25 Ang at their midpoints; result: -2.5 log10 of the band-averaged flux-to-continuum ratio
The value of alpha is 0.04 mag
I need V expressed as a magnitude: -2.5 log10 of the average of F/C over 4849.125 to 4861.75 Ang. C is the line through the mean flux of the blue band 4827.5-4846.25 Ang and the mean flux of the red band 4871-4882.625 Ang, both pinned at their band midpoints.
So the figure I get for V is 0.07 mag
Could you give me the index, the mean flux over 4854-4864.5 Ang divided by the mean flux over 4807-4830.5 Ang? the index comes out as 0.85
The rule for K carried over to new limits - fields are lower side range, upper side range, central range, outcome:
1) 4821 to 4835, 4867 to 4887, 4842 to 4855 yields -0.4 Ang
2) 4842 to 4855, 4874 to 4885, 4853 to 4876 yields 1.2 Ang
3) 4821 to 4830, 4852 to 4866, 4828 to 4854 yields -0.9 Ang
